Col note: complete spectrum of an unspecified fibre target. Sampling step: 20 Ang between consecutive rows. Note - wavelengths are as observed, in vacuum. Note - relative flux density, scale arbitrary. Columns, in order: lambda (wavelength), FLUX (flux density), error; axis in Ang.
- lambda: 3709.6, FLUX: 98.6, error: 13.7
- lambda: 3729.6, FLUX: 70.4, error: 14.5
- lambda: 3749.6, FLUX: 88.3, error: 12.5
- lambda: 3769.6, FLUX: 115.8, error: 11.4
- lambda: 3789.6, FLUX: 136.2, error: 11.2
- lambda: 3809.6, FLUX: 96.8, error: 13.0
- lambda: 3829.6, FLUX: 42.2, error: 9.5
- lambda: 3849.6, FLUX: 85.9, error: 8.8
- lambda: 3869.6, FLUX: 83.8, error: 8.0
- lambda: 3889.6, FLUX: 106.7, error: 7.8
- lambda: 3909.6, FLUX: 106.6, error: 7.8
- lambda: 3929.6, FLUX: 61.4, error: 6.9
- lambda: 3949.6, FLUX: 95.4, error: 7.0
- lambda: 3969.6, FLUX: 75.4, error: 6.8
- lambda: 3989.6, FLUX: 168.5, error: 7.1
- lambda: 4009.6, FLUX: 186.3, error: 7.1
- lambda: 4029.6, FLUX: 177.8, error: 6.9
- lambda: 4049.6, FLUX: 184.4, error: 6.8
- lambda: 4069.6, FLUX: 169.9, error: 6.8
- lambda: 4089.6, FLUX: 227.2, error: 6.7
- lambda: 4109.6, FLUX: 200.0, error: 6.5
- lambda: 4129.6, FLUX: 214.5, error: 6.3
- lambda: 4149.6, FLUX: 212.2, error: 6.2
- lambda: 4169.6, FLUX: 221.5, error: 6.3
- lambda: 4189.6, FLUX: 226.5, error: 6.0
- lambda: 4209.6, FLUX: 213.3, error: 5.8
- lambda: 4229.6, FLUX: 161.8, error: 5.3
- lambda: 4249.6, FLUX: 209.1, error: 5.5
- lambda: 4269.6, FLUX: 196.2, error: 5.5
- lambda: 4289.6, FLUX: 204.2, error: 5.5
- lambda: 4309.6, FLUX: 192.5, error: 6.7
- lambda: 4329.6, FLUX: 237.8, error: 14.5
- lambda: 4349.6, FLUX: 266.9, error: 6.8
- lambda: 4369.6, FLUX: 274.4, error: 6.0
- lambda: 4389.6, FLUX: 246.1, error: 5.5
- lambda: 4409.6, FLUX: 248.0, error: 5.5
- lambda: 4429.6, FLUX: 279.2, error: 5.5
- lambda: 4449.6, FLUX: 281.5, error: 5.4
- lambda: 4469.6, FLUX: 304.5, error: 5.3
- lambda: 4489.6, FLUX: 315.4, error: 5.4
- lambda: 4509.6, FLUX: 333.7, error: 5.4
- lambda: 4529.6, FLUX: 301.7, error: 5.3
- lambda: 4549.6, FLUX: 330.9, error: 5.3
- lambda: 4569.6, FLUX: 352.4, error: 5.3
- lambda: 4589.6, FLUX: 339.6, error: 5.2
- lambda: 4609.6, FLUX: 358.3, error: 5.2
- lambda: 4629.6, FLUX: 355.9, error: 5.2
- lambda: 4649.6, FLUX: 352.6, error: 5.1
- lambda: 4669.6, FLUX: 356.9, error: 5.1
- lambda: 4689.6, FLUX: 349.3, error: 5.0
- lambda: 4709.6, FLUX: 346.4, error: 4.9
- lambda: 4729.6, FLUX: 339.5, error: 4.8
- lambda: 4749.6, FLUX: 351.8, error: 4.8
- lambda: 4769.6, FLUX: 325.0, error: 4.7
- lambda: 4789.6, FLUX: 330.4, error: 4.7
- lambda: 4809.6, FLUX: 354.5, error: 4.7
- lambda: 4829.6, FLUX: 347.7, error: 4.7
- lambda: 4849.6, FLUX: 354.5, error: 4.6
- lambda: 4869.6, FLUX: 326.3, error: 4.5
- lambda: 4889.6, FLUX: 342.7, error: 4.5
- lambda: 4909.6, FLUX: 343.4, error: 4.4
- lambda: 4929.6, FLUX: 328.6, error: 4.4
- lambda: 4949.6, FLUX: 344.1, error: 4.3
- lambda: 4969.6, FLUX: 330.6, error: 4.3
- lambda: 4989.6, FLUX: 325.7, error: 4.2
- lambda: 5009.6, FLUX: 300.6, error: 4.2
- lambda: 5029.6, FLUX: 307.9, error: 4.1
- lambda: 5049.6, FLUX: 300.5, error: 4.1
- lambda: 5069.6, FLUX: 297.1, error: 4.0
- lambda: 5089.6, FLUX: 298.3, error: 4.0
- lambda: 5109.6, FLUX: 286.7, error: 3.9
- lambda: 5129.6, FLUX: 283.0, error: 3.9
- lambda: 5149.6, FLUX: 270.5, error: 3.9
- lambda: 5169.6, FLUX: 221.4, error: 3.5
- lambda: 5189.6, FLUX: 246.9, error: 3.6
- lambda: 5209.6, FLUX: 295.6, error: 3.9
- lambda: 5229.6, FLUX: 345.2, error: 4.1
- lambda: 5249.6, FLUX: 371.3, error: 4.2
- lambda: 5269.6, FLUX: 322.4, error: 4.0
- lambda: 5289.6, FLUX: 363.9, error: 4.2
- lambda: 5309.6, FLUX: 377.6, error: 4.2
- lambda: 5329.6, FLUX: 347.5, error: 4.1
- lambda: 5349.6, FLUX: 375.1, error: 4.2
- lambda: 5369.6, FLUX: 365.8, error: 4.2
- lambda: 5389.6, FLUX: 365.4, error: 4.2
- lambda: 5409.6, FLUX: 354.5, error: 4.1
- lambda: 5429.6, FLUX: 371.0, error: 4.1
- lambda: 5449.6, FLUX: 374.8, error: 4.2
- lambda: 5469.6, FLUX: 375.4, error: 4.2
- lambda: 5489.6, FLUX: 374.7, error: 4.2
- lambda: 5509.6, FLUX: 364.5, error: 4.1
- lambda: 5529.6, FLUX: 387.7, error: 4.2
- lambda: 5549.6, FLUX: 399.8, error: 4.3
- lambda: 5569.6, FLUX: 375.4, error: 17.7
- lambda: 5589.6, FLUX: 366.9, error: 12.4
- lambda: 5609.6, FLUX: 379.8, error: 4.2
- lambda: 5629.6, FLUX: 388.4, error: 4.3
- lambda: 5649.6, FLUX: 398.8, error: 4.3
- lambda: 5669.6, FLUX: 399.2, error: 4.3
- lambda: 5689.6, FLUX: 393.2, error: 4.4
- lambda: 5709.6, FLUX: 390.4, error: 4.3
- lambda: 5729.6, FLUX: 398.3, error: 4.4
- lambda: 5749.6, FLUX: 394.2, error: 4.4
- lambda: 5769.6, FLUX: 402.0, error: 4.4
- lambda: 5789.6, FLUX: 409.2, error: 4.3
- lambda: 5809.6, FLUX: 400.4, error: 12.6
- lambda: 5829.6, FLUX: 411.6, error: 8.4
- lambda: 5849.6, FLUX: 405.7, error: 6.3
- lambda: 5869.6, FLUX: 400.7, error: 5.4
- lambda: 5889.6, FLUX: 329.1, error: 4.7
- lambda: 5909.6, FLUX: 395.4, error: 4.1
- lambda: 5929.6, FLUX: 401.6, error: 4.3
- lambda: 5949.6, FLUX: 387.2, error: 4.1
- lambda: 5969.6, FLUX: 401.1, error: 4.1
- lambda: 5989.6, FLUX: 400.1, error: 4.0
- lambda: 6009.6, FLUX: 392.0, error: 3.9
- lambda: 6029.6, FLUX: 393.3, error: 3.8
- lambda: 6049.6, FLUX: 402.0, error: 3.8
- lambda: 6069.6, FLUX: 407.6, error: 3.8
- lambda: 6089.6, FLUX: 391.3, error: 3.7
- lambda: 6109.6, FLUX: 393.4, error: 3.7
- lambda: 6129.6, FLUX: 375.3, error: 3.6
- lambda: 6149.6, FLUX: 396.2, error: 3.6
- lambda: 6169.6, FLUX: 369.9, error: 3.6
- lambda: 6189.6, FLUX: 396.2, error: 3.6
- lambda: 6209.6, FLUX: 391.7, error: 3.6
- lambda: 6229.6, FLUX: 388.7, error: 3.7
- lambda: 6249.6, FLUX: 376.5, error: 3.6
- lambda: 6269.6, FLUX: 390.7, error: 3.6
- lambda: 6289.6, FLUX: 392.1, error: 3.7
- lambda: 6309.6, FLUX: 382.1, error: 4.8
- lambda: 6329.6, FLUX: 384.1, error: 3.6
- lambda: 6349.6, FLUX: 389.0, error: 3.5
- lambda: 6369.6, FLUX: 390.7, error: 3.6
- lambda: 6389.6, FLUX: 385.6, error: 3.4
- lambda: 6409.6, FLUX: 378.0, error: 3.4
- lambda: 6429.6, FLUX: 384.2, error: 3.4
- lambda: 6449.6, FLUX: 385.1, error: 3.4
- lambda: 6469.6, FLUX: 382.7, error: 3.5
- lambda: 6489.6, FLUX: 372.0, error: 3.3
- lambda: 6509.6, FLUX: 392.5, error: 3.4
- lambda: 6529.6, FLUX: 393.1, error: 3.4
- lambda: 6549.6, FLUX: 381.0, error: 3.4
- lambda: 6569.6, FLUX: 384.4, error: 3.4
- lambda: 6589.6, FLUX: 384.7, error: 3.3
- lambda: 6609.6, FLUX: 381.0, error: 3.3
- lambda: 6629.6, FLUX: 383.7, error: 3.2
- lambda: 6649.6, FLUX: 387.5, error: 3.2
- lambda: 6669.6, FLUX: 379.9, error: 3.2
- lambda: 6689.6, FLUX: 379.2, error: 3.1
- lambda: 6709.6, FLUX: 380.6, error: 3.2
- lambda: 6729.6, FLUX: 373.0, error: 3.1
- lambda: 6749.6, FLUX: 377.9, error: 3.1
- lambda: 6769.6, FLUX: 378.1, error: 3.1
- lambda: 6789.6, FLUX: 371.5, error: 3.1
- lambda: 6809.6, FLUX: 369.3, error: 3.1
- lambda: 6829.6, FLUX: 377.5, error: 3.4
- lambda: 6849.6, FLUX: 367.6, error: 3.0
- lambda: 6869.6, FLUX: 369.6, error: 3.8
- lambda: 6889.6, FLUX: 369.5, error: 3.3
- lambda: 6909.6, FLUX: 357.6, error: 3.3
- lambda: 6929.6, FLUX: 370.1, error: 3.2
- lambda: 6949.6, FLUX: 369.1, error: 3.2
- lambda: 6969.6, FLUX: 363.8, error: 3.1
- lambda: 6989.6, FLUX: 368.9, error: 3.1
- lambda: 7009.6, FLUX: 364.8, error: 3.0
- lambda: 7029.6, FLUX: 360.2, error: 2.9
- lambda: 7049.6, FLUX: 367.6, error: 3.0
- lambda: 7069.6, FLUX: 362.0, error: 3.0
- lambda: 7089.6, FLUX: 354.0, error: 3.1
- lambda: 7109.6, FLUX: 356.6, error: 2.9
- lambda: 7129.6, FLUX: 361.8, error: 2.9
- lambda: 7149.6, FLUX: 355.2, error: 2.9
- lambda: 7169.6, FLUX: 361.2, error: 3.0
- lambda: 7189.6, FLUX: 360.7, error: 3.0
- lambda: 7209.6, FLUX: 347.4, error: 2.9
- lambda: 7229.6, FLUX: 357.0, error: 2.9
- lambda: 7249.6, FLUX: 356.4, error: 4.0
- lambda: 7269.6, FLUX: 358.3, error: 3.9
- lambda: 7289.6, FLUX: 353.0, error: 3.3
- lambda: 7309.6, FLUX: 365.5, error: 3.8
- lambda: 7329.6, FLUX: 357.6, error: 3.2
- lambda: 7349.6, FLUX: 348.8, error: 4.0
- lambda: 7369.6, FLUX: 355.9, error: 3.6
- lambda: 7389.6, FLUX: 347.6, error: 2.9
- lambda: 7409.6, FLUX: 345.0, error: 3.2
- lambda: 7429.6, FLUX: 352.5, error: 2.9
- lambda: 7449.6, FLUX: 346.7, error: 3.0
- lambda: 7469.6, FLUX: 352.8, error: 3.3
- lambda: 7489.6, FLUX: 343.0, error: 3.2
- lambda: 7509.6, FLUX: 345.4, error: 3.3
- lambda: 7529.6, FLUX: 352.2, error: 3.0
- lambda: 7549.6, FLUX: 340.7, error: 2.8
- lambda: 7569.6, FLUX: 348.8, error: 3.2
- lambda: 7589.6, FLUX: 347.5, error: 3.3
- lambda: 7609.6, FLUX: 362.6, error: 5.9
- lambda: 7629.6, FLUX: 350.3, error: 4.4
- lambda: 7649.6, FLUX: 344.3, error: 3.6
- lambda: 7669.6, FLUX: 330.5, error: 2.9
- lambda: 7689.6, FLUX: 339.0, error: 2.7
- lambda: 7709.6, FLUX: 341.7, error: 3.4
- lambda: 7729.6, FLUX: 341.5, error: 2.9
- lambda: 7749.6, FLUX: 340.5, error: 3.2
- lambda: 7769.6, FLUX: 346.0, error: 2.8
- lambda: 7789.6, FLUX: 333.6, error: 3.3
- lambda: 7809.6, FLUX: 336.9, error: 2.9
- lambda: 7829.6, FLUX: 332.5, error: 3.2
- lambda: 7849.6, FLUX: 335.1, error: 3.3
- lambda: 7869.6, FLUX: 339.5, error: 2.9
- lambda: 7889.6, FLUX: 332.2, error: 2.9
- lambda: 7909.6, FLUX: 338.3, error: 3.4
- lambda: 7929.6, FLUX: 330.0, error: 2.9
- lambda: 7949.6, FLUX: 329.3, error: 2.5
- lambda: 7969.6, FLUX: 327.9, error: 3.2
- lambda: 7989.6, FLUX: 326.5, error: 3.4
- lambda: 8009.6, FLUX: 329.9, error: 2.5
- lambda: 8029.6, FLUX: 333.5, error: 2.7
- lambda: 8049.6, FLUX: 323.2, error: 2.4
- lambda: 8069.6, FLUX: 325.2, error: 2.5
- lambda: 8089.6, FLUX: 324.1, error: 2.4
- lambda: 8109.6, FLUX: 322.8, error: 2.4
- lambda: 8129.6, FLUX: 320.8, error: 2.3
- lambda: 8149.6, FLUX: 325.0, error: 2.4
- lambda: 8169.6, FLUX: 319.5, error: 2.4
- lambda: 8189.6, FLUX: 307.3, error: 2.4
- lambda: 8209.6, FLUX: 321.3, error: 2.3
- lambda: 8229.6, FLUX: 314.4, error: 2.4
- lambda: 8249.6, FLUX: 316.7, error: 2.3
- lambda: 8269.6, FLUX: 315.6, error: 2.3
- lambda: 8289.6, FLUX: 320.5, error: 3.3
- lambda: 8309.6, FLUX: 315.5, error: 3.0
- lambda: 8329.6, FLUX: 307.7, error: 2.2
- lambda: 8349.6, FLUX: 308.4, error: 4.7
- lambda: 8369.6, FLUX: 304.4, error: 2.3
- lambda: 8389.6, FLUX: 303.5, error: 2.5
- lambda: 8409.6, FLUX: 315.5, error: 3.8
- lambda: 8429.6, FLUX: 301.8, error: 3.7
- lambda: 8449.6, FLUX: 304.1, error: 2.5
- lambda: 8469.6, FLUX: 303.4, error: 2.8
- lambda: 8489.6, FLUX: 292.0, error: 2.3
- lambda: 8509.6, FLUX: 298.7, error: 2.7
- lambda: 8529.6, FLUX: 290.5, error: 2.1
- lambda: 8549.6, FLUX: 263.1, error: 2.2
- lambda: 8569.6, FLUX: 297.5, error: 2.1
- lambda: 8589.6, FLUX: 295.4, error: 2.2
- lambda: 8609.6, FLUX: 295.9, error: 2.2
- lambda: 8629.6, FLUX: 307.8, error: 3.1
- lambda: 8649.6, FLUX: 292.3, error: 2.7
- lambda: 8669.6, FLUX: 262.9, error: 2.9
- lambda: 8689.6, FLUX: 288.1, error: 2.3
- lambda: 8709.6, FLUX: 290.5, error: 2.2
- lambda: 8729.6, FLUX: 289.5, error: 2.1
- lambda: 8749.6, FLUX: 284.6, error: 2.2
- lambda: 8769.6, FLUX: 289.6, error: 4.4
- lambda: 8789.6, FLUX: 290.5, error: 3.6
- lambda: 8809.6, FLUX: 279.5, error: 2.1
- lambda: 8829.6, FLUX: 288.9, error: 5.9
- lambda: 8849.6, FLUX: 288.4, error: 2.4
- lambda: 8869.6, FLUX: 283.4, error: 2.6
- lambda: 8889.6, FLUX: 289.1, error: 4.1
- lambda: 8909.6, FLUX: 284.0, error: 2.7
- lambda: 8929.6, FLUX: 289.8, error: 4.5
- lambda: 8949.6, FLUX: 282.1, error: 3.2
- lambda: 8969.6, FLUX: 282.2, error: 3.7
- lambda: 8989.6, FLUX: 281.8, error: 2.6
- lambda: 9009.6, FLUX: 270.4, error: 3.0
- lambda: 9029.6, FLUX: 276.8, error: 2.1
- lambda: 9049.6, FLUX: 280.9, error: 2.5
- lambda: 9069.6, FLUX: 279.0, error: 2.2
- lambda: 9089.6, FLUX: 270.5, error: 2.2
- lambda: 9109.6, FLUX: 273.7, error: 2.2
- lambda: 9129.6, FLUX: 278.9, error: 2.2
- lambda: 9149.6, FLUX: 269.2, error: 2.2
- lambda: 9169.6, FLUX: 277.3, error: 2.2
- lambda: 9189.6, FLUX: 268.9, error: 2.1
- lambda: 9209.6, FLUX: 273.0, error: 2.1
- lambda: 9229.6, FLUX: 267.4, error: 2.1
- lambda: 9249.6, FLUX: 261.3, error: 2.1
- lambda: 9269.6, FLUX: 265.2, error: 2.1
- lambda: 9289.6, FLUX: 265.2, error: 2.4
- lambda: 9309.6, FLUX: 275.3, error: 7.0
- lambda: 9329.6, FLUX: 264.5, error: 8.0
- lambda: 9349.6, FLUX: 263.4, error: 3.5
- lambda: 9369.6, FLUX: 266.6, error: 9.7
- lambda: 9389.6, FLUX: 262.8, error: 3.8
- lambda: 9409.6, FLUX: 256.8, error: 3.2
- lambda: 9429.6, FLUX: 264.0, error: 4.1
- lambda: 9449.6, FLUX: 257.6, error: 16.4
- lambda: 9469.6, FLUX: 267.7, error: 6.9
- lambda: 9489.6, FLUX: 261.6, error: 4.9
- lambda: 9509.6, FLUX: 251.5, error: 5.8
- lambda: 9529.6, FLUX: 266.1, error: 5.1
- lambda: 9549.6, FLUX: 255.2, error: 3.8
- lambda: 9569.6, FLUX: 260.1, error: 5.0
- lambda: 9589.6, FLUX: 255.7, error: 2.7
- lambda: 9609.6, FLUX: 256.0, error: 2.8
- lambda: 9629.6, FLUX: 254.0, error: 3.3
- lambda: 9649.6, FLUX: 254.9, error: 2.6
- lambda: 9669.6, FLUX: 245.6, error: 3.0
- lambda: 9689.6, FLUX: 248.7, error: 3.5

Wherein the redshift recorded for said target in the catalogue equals 0.000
